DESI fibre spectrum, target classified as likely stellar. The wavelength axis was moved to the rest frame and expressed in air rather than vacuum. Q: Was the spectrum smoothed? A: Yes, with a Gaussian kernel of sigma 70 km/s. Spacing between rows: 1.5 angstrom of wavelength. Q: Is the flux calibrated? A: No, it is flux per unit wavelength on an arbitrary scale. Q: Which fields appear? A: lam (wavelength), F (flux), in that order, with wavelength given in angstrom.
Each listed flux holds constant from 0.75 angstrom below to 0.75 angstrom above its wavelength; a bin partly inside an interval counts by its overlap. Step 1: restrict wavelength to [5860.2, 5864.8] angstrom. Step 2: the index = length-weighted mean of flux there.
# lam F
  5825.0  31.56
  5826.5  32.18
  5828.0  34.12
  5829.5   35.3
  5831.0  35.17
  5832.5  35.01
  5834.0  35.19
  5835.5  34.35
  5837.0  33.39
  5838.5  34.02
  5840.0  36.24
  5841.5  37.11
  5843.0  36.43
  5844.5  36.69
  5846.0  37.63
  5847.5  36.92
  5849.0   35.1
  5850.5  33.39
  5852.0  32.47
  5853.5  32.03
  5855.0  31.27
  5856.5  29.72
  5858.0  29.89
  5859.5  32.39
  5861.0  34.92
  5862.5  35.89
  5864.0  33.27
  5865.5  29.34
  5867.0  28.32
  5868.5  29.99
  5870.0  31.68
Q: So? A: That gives 34.6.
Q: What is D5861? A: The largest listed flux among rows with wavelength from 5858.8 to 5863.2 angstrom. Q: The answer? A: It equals 35.89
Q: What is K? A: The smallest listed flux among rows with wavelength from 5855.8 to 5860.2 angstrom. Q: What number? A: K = 29.72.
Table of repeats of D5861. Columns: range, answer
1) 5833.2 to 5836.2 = 35.19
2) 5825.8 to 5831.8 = 35.3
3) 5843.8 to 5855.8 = 37.63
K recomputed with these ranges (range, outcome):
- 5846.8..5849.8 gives 35.1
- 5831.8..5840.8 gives 33.39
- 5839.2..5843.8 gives 36.24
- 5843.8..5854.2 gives 32.03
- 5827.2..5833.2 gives 34.12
